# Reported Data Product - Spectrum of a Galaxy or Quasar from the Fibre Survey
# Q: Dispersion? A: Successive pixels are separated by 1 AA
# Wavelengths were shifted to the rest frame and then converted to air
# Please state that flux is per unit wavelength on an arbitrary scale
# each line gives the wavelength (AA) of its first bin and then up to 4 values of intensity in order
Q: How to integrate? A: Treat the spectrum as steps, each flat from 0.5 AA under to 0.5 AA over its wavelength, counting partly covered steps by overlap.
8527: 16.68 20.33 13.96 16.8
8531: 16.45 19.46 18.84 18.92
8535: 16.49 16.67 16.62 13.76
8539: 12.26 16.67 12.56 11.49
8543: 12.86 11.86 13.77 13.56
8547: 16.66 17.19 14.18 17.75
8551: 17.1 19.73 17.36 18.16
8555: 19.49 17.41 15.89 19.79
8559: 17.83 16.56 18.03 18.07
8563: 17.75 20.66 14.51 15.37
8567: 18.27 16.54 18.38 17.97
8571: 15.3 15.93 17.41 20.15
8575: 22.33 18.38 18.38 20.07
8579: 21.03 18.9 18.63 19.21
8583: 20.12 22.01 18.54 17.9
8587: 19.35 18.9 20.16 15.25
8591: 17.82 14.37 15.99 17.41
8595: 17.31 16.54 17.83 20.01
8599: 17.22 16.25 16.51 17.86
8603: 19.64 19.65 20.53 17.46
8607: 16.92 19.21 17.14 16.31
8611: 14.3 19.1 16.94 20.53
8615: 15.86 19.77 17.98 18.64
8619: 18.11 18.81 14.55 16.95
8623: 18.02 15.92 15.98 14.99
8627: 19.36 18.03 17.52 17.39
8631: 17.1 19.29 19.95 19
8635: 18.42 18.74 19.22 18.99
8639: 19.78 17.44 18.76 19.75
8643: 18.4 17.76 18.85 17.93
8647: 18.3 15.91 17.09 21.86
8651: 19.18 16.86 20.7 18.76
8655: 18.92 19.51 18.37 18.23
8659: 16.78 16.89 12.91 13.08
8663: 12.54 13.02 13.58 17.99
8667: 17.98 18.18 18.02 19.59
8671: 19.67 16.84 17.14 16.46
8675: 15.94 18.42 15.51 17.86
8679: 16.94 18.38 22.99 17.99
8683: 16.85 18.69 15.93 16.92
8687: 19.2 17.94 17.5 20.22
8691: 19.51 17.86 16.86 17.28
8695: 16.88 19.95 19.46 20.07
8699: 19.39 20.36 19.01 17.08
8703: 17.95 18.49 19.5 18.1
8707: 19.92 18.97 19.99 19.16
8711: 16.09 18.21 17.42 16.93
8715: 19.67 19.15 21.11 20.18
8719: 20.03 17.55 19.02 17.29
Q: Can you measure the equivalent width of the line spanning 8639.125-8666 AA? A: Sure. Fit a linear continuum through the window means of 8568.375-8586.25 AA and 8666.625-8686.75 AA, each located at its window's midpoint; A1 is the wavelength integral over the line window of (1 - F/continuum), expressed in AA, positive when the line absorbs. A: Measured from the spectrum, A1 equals 1.0 AA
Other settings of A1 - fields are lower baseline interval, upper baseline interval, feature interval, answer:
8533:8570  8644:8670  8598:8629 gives -1.3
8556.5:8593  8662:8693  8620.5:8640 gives -0.1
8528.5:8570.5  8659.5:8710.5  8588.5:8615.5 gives -0.9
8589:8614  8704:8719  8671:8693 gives 0.8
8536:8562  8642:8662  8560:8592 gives -3.5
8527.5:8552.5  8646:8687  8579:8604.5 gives -2.6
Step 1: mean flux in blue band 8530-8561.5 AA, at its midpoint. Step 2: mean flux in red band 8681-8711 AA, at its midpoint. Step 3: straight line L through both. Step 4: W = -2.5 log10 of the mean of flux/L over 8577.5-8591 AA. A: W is -0.139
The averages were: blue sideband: 16.3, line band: 19.2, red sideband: 18.6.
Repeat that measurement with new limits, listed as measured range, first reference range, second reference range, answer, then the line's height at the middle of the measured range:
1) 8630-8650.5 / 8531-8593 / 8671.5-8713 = -0.04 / 17.9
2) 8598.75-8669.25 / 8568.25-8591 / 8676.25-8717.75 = 0.06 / 18.6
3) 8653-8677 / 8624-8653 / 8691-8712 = 0.09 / 18.4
